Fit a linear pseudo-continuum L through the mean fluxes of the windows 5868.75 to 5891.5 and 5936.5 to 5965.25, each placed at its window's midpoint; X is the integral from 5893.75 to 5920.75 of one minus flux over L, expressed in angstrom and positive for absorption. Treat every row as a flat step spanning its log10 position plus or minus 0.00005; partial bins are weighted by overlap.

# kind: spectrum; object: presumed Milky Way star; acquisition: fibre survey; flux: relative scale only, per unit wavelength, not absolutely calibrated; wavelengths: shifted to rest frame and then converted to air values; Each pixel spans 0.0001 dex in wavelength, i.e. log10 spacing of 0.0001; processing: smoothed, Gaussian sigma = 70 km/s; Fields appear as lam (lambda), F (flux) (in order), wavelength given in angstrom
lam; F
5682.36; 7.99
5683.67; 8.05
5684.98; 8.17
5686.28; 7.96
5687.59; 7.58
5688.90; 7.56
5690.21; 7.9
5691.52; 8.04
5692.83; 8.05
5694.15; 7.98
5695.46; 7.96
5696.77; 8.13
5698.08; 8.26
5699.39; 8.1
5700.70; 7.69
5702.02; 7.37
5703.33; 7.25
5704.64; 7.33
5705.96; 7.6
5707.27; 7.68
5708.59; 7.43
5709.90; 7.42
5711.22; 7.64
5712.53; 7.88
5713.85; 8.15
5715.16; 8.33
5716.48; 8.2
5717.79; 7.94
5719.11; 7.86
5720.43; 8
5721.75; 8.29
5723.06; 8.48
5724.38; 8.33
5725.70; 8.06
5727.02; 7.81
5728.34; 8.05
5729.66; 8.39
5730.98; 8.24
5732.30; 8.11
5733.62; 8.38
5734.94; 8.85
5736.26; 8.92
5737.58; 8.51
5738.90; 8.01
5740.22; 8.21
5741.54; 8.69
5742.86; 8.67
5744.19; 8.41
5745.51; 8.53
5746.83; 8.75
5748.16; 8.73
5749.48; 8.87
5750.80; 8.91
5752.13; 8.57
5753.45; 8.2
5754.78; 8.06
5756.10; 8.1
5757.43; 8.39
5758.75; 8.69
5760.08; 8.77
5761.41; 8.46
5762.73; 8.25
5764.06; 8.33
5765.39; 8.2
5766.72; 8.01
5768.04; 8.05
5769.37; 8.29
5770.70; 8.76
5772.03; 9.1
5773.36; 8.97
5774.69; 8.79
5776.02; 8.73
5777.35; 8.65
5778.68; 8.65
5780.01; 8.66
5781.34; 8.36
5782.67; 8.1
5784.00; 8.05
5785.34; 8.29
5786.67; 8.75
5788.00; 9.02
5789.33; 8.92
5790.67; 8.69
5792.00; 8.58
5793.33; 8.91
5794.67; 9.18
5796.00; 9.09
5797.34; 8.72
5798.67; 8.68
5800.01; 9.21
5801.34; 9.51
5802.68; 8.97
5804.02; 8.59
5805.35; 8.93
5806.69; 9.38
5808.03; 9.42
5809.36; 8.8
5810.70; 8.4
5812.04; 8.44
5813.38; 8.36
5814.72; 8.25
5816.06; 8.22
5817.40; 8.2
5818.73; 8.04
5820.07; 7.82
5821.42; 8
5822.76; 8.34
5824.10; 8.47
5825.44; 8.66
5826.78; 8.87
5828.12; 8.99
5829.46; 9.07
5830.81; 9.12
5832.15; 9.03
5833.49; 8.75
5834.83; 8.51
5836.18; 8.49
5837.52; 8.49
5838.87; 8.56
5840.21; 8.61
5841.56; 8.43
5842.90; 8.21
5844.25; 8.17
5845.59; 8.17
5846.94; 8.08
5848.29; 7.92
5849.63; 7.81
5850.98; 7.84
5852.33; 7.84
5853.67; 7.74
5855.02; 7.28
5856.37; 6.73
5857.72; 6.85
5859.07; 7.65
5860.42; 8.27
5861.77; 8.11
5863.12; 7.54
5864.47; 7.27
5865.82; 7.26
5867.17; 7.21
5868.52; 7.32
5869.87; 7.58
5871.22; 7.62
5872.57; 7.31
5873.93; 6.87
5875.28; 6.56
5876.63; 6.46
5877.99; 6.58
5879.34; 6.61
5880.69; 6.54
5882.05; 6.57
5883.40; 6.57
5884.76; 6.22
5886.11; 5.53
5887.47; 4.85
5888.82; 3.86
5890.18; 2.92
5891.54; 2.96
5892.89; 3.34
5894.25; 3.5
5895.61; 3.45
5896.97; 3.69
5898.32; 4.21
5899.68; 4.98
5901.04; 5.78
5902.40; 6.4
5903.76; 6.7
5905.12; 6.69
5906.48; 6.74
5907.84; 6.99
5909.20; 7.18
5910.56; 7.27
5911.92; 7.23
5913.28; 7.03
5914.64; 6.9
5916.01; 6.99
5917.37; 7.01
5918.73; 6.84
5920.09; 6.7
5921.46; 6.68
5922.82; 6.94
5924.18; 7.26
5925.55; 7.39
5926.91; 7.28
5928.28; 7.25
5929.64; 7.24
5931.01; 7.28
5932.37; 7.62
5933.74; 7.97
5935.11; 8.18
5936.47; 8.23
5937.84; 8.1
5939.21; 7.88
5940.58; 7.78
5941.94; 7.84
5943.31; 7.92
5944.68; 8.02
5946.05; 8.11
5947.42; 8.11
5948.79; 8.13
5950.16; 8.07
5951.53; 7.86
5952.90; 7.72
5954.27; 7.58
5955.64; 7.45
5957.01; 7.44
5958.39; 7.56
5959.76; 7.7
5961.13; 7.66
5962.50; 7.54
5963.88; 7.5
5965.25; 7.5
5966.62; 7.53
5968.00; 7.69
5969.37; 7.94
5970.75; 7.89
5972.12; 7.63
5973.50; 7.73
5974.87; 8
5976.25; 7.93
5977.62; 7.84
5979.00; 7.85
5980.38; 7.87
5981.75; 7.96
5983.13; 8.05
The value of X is 2.6 angstrom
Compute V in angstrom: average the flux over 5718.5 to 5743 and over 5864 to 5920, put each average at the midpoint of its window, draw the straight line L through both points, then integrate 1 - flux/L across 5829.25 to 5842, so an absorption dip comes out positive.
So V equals -3.4 angstrom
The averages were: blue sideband 8.3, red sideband 6.09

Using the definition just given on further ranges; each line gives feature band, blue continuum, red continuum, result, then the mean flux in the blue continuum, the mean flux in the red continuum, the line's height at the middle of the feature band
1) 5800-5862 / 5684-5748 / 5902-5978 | -4.68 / 8.07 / 7.5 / 7.78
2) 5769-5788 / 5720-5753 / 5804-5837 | -0.18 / 8.43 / 8.61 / 8.52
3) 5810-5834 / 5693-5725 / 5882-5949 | -4.58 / 7.89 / 6.52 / 7.14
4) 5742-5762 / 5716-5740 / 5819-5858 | -0.72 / 8.25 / 8.25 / 8.25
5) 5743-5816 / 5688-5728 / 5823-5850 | -3.47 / 7.89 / 8.53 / 8.24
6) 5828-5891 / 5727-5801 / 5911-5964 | 4.97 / 8.55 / 7.54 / 7.99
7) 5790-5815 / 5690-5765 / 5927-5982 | -2.52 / 8.18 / 7.77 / 8.05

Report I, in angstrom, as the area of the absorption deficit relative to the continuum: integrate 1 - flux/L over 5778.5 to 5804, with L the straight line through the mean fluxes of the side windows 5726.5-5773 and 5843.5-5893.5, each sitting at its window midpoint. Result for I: -2.9 angstrom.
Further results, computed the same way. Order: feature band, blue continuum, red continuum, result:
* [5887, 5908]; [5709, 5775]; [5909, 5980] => 8.10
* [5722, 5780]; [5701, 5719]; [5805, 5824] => -3.33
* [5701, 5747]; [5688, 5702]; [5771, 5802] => 0.56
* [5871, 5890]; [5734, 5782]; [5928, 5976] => 4.43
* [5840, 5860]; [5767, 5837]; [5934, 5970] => 1.39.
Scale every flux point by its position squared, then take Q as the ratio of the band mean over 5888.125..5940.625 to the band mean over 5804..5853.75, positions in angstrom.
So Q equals 0.77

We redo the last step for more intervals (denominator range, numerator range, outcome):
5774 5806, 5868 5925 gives 0.72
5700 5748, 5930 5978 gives 1.04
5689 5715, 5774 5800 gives 1.15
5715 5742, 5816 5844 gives 1.07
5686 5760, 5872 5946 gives 0.85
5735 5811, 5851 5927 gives 0.77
